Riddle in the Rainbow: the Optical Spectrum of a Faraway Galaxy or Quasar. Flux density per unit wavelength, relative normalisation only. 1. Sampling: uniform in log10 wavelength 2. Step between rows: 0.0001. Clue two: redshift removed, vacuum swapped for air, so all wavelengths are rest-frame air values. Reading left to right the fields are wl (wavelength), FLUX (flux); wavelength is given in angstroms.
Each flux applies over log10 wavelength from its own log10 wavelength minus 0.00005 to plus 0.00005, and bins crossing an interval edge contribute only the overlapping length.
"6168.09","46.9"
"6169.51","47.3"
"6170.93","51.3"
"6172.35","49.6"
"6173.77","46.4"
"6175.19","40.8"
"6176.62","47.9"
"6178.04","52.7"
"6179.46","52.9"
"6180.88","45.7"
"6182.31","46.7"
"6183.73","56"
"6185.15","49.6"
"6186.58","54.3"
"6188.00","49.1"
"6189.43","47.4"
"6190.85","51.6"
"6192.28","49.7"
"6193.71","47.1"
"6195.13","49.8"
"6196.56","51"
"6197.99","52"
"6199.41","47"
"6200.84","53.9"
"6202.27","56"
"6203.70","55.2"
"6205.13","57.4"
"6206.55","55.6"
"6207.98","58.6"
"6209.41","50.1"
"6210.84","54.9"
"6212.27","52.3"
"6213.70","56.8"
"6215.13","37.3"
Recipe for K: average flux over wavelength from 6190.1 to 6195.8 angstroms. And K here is 49.6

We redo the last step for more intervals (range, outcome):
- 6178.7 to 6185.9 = 50.2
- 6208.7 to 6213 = 52.5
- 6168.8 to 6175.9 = 47.1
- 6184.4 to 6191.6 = 50.4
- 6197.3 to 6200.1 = 49.6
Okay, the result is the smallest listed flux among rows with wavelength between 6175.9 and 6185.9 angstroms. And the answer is 45.7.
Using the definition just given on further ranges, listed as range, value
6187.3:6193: 47.4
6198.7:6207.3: 47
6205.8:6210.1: 50.1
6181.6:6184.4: 46.7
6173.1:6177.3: 40.8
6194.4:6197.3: 49.8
